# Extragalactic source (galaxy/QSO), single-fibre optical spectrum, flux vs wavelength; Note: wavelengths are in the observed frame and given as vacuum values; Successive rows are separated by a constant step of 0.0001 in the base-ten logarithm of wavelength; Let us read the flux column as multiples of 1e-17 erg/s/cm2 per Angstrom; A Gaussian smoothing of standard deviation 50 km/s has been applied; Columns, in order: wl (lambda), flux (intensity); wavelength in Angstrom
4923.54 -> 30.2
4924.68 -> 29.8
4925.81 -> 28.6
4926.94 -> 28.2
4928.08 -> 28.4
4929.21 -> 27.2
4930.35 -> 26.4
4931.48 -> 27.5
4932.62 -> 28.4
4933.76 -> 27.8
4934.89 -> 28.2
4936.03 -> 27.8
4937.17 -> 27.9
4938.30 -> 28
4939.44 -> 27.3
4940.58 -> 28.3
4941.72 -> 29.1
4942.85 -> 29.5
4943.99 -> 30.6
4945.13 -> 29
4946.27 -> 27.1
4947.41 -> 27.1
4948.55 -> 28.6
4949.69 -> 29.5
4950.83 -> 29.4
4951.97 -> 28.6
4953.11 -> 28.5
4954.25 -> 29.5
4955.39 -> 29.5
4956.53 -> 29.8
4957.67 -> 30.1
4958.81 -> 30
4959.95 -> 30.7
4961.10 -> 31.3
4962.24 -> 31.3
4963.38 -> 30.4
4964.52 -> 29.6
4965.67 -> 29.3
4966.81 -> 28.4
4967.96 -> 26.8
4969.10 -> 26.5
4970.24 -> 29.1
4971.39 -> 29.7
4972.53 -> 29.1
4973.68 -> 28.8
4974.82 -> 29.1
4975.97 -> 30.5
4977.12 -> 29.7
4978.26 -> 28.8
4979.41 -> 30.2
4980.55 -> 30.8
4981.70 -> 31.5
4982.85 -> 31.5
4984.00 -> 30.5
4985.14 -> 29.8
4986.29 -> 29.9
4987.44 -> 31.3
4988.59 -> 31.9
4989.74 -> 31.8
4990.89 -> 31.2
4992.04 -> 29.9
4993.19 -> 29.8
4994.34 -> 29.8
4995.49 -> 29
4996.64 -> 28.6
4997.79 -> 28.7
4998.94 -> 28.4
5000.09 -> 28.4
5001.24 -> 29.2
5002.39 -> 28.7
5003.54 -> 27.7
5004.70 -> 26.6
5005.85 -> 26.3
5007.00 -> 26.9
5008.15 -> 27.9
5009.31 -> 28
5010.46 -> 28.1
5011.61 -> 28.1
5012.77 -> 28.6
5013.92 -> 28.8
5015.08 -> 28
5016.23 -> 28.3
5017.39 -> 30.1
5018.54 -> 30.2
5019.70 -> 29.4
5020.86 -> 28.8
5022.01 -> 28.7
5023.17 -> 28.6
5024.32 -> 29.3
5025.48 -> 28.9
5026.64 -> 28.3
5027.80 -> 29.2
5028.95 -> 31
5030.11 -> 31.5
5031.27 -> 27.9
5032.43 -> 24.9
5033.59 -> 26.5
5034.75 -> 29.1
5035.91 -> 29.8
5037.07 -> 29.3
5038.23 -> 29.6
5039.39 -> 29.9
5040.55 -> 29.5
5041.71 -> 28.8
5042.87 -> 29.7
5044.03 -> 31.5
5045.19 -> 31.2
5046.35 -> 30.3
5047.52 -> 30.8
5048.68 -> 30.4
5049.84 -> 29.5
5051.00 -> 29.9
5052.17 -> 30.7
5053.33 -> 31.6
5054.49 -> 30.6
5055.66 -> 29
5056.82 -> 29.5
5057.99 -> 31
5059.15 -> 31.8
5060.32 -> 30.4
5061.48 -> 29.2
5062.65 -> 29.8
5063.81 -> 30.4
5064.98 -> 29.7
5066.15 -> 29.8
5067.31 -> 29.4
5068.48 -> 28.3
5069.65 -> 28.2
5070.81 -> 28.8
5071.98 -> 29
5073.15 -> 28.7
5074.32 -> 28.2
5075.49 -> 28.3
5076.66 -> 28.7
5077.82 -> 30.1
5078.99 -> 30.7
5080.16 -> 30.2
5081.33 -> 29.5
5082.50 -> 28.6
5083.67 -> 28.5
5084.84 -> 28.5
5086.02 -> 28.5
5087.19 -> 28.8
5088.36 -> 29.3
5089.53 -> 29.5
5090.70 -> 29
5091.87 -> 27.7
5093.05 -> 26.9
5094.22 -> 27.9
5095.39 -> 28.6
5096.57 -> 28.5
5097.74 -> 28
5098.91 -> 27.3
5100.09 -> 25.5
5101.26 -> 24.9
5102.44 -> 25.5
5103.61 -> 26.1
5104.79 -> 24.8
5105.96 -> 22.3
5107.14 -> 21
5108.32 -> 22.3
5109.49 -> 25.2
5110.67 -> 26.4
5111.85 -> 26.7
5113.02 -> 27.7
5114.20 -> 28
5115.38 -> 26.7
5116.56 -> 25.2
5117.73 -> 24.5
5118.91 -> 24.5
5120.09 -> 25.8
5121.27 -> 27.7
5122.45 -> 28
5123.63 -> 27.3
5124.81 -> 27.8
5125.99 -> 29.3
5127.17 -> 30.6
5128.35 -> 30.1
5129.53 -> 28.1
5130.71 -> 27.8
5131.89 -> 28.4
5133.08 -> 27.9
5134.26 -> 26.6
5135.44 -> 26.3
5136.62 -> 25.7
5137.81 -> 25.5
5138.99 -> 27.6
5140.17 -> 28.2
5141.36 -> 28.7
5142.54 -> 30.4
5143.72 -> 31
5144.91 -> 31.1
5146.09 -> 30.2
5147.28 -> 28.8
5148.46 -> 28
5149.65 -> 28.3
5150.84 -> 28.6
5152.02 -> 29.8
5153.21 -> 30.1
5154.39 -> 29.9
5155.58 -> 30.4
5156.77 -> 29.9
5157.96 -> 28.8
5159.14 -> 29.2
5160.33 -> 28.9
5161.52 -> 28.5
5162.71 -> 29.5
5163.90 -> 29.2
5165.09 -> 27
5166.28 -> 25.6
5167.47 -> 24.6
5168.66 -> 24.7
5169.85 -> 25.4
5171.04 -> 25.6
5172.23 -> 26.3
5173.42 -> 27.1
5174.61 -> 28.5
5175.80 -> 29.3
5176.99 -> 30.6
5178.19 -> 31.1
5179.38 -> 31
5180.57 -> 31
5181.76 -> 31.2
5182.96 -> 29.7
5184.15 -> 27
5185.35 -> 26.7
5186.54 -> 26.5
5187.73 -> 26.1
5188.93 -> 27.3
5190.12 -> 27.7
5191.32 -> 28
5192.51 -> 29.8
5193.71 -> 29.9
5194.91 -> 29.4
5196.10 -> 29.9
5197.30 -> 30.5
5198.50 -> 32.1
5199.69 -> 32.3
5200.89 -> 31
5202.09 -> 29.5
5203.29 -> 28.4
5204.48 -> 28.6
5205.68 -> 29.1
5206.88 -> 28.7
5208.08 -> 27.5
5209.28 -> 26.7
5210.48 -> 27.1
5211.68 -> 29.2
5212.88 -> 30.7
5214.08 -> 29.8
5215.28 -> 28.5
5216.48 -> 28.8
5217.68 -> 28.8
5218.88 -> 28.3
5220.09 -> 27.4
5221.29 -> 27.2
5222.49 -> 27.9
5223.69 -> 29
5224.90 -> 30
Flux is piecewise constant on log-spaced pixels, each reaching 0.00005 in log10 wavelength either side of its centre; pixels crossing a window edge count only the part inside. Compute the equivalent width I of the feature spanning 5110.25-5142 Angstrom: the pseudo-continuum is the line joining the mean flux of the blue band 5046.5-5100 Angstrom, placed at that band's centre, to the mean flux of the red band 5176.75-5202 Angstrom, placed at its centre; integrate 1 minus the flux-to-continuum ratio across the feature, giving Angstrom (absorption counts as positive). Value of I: 2.2 Angstrom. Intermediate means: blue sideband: 29.3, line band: 27.3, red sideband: 29.4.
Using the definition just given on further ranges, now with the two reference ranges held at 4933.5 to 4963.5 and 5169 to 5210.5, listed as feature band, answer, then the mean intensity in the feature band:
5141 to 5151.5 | -0.2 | 29.5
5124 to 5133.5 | 0.0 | 28.7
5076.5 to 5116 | 2.2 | 27.3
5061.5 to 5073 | -0.1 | 29.2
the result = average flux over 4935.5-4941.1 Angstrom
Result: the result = 27.8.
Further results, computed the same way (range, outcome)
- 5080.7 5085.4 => 28.8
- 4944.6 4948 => 27.7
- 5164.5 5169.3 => 25.5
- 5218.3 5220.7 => 27.8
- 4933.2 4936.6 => 27.9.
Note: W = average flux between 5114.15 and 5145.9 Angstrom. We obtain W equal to 27.8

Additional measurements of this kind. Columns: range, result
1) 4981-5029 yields 29.2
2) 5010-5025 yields 28.9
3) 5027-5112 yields 28.6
